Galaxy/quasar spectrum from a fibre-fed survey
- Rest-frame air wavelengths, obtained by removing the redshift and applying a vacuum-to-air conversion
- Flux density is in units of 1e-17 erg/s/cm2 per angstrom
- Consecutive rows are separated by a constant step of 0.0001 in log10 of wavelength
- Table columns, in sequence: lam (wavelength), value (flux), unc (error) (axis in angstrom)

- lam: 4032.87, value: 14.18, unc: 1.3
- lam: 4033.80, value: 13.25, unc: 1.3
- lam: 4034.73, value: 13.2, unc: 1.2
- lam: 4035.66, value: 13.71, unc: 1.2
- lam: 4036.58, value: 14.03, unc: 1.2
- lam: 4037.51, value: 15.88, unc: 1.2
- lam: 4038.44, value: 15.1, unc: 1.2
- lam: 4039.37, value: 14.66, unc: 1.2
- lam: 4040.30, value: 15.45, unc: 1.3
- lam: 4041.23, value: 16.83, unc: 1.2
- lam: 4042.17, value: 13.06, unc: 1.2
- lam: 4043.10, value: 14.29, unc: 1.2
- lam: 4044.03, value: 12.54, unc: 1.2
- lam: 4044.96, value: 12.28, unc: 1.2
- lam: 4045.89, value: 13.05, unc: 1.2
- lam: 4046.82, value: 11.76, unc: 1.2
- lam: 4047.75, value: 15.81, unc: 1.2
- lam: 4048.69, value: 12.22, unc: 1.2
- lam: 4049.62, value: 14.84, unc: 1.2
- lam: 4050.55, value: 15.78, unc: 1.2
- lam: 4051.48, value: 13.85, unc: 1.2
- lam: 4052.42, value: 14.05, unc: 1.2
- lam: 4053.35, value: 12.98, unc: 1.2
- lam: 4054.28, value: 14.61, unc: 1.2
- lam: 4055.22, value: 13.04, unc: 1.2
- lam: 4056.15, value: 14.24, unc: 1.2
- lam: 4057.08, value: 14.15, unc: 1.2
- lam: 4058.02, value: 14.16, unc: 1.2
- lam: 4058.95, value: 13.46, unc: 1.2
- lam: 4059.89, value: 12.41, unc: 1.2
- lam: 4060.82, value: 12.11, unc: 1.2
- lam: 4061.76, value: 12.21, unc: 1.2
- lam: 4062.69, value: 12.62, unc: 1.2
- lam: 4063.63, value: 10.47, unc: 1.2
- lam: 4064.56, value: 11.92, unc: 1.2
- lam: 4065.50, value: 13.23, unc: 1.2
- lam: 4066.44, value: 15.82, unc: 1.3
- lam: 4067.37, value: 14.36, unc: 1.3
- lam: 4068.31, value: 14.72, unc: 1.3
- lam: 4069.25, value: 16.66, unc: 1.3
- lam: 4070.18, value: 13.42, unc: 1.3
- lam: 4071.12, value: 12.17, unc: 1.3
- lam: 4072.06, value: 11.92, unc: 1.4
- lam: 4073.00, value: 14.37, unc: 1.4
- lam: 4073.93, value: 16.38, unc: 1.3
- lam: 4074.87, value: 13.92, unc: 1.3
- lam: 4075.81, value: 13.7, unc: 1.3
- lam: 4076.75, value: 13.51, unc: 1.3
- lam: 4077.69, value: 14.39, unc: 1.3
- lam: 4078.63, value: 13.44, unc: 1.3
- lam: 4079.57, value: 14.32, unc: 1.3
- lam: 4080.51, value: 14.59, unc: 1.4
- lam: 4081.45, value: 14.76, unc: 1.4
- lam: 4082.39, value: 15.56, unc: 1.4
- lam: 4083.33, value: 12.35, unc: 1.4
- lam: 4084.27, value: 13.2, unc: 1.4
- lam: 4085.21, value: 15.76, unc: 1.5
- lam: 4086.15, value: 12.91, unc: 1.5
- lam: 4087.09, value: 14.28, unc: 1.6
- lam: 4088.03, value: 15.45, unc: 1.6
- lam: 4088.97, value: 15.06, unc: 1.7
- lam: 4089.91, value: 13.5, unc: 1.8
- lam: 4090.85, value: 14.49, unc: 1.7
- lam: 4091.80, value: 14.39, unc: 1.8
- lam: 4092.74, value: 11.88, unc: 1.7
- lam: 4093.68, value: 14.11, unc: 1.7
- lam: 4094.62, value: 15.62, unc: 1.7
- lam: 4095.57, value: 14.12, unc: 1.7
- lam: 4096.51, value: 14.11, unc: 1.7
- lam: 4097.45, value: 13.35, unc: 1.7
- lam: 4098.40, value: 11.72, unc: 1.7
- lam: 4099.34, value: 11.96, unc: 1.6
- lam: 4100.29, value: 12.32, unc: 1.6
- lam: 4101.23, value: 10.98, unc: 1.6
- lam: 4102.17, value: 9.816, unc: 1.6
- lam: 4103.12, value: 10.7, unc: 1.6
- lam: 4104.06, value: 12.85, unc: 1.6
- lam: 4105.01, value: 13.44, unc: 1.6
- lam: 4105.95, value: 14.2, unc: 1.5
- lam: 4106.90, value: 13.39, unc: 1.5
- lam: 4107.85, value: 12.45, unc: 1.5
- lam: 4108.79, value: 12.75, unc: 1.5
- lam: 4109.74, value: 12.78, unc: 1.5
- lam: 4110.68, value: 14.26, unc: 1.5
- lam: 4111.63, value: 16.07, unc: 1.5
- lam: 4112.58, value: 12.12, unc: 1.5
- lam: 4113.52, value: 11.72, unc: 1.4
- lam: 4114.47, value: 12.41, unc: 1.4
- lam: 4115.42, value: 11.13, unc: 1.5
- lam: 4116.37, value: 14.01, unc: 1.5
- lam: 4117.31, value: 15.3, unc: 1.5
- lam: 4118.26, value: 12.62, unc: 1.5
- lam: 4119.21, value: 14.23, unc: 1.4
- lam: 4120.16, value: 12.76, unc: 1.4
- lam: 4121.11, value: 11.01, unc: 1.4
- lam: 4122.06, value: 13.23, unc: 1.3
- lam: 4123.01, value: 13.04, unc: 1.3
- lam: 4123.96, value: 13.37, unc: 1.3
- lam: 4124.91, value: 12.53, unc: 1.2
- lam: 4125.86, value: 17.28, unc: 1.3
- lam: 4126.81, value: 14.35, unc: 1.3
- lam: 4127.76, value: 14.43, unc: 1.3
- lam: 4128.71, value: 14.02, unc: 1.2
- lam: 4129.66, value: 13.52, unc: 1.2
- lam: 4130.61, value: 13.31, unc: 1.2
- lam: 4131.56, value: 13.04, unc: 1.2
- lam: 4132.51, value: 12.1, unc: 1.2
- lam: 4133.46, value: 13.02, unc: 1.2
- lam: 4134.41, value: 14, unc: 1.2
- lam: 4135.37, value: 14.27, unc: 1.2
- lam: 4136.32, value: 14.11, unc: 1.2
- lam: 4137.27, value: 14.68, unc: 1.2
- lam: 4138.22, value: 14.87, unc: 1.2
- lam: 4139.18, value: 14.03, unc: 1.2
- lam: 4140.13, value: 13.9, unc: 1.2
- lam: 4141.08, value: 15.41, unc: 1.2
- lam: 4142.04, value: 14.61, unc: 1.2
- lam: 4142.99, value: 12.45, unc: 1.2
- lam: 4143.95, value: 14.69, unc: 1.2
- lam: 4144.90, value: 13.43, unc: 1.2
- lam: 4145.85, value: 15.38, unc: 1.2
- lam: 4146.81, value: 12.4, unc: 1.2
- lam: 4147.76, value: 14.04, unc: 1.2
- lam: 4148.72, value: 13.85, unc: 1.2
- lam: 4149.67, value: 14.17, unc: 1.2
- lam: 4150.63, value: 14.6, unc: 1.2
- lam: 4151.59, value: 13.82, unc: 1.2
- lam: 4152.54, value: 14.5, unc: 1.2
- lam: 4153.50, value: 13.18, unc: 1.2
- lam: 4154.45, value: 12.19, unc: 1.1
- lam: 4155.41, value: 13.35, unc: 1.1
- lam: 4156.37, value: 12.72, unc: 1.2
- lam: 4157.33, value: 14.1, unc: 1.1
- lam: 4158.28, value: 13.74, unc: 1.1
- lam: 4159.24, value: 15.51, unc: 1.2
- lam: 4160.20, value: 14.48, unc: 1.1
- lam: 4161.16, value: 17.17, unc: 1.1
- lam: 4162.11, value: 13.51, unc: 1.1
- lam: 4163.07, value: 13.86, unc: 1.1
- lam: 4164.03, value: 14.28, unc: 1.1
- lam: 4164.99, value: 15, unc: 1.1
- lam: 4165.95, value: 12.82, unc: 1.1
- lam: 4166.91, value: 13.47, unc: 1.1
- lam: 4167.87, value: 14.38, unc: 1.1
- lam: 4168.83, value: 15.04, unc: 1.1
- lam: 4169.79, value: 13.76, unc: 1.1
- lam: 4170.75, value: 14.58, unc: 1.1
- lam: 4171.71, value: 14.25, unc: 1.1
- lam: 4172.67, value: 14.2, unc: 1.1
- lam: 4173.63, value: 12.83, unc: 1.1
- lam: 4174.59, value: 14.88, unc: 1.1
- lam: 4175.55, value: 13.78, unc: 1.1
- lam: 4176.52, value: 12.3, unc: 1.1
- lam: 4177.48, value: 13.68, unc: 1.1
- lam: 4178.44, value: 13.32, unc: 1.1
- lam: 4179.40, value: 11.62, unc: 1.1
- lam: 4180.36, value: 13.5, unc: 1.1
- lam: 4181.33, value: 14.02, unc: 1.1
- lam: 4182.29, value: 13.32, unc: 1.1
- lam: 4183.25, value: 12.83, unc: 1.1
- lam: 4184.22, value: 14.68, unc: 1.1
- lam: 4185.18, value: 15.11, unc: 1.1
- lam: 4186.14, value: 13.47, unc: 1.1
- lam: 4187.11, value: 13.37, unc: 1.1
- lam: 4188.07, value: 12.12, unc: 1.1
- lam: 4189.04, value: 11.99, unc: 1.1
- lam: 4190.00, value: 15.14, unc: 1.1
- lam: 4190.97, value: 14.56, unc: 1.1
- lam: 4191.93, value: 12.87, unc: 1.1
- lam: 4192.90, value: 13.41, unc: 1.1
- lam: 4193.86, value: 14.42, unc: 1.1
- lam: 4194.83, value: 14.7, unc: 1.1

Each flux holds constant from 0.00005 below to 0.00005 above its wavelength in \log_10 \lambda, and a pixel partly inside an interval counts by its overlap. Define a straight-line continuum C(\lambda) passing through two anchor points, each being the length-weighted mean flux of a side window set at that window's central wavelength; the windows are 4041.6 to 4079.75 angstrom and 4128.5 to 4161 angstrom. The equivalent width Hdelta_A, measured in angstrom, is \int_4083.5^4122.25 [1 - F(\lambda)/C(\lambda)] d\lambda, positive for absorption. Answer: 1.50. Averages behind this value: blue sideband 13.6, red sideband 13.9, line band 13.2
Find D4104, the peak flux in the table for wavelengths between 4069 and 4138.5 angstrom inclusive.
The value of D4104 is 17.28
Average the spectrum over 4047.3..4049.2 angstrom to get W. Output 14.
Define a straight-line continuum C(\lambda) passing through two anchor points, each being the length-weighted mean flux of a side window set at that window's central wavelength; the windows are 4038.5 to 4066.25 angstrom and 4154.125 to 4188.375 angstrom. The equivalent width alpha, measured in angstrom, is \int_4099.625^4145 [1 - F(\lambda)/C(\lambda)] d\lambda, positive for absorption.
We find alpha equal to 1.2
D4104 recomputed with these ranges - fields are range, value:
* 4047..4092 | 16.66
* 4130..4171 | 17.17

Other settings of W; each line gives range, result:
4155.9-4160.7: 14.1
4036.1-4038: 15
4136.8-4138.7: 14.8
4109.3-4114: 13.4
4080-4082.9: 14.9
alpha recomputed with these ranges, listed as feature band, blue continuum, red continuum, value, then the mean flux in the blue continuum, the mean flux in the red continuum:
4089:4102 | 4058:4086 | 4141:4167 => 0.5 angstrom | 13.7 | 14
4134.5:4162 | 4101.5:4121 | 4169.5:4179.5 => -1.6 angstrom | 12.9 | 13.6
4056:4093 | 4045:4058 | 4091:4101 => -0.7 angstrom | 13.8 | 13.3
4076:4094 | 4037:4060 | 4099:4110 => -1.7 angstrom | 14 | 12.3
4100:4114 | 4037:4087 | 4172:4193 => 1.1 angstrom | 13.9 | 13.5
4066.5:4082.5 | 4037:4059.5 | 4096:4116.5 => -1.0 angstrom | 14.1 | 12.6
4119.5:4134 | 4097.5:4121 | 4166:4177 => -0.4 angstrom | 12.7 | 13.9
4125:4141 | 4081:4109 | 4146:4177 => -0.4 angstrom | 13.4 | 14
